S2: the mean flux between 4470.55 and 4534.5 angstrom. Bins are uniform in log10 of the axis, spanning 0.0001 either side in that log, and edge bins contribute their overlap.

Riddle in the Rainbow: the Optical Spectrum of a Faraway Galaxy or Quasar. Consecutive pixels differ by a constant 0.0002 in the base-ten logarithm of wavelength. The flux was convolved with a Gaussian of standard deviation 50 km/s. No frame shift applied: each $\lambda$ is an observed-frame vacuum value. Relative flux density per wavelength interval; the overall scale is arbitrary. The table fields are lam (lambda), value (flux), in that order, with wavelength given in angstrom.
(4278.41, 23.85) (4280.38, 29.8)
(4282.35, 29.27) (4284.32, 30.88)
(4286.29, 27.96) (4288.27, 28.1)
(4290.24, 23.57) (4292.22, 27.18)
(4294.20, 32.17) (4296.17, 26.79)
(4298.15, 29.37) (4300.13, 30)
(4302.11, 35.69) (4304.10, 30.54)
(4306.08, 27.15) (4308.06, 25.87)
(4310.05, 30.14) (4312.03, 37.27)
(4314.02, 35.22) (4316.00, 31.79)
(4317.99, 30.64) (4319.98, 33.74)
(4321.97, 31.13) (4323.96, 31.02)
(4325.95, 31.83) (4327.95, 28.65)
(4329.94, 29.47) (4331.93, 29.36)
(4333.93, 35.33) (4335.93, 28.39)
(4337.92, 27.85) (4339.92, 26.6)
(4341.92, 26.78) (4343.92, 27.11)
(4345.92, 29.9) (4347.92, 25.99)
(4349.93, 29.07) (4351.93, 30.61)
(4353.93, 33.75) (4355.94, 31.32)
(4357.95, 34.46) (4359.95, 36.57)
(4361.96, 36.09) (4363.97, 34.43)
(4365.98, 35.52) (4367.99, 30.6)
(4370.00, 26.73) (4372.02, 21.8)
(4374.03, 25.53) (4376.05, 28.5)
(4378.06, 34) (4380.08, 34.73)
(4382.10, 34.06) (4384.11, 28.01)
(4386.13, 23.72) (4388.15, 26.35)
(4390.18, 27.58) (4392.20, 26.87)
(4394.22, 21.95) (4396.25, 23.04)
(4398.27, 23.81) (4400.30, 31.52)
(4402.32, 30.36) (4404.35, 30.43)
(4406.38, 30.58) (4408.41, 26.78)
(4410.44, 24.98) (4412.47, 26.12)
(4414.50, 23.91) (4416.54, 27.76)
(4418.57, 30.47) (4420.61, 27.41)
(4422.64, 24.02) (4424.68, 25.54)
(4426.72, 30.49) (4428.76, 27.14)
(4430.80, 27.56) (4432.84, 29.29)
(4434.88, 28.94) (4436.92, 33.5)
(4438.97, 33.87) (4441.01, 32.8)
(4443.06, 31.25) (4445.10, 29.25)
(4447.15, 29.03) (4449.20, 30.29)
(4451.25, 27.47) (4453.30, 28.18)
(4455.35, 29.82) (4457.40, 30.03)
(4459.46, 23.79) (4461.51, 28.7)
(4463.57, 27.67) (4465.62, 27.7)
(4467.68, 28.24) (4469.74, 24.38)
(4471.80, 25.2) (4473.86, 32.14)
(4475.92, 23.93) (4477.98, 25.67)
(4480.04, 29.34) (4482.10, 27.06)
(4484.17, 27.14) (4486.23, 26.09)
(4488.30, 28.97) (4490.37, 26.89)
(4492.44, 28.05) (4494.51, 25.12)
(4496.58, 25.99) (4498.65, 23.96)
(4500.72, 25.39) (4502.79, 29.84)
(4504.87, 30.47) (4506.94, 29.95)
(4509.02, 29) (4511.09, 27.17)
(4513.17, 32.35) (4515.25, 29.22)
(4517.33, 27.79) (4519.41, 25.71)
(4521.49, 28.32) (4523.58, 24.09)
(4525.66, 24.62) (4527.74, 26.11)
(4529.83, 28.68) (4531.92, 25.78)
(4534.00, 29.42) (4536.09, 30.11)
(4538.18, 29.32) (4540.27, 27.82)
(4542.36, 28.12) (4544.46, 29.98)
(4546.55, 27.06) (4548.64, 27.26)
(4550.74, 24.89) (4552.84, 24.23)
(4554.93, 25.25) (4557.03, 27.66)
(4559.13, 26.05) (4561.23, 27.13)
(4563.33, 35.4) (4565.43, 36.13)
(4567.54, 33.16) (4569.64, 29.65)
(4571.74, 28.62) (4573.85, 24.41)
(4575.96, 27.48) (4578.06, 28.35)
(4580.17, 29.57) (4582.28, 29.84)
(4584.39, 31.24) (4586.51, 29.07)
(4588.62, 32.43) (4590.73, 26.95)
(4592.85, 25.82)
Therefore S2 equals 27.4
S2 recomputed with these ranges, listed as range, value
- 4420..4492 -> 28.3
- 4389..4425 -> 26.9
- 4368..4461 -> 28.2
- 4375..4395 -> 28.6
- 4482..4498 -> 26.8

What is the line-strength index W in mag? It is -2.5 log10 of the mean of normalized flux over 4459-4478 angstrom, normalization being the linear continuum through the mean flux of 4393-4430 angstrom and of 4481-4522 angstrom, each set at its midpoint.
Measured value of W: 0.02 mag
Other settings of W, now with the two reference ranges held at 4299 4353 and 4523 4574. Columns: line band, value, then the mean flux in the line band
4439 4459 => -0.03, 29.8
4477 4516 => 0.03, 27.8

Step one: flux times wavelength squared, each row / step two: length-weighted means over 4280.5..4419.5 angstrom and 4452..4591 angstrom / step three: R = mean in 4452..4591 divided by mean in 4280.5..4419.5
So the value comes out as 1.03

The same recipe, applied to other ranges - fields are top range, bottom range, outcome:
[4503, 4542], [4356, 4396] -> 1.01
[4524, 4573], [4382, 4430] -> 1.11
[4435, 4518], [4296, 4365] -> 0.98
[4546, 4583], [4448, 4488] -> 1.08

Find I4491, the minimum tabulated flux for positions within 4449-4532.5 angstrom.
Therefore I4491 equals 23.79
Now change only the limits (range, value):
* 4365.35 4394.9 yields 21.8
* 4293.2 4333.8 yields 25.87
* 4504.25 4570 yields 24.09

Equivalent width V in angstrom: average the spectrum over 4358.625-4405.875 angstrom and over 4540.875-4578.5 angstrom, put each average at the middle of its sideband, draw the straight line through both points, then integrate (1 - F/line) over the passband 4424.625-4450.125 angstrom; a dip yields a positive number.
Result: -1.0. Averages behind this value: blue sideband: 29.3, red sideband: 28.4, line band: 30.1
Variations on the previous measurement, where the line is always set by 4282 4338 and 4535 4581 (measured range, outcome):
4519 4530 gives 1.0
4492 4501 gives 1.1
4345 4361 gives -0.8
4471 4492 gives 1.3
